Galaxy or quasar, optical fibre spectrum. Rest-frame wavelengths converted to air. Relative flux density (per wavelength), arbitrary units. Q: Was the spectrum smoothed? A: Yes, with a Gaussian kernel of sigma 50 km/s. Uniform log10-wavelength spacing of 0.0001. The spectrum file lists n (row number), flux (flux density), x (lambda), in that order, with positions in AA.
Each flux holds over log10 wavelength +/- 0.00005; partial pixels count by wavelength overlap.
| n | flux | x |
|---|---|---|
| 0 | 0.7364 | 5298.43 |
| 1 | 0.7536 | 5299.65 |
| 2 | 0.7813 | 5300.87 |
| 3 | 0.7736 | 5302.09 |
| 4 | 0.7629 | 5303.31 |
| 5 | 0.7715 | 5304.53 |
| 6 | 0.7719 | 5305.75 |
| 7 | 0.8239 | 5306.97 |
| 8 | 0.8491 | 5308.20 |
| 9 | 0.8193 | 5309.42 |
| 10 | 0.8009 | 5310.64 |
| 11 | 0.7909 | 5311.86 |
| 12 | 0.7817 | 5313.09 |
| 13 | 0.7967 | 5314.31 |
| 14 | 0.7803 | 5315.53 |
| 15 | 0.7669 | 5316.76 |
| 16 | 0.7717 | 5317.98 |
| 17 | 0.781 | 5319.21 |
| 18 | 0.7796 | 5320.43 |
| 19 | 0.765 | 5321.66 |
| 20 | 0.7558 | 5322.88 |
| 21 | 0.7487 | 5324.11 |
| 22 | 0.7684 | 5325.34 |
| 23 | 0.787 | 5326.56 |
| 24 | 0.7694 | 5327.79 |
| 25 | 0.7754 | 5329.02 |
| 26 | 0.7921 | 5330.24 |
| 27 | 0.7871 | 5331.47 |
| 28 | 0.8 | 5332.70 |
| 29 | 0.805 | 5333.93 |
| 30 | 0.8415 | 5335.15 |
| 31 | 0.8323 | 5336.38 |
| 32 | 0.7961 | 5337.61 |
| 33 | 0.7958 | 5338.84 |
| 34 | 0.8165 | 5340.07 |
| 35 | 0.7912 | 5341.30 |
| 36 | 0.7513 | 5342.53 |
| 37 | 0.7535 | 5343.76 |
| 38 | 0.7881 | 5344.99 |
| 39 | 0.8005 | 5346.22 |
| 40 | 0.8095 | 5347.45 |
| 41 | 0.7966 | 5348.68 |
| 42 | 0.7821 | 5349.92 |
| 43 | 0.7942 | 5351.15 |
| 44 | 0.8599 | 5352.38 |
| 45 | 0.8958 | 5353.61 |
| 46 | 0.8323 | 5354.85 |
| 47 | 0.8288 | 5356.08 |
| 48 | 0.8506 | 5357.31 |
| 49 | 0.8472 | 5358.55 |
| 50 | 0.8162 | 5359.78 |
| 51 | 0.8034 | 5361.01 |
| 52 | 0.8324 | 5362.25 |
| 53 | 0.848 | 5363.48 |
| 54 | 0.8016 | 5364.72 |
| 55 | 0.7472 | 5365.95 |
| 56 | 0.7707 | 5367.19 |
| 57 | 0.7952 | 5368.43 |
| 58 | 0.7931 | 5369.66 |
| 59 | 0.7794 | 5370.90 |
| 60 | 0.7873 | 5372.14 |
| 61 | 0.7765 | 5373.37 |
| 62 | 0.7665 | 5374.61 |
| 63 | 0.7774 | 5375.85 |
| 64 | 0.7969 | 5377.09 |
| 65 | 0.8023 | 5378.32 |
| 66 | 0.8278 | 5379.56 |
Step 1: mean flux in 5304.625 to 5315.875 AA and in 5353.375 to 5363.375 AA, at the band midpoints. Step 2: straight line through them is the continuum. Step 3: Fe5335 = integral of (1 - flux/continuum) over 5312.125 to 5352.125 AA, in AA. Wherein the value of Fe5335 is 1.5 AA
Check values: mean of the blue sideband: 0.801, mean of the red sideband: 0.837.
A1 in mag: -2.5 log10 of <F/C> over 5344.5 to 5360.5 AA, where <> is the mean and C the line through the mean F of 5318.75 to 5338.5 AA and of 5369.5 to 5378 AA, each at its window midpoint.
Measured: -0.053 mag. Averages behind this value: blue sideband 0.787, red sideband 0.783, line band 0.824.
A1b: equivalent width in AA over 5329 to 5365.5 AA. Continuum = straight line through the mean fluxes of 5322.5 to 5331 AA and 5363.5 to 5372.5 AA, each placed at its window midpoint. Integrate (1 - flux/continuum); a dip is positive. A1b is -1.5 AA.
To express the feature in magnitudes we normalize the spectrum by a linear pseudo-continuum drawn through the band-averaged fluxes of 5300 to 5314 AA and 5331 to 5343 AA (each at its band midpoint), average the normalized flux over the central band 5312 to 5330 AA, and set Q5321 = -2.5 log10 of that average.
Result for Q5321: 0.03 mag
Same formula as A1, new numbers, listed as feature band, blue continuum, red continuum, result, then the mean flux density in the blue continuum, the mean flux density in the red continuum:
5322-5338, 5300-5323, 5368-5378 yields -0.004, 0.786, 0.785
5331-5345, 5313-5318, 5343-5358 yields 0.008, 0.781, 0.815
